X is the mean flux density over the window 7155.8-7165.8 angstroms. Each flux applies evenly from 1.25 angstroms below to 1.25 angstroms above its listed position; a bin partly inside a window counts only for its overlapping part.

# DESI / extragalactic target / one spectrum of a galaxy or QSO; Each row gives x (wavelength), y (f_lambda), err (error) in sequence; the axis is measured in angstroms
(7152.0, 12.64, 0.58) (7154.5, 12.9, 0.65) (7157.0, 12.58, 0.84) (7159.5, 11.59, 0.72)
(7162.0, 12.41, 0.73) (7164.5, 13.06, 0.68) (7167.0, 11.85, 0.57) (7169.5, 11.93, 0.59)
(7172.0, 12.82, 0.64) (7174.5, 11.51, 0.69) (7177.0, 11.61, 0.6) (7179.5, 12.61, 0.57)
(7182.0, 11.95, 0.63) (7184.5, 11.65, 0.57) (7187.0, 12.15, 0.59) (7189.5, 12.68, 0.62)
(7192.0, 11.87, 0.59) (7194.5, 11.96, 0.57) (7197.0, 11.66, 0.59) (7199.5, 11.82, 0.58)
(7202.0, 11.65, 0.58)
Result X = 12.4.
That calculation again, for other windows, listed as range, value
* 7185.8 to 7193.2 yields 12.2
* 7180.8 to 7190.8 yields 12.1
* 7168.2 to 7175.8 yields 12.1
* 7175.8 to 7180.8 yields 12.1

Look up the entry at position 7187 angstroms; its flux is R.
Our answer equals 12.15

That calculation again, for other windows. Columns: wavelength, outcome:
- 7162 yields 12.41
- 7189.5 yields 12.68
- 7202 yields 11.65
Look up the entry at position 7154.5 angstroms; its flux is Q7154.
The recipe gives 12.9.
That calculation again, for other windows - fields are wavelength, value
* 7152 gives 12.64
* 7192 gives 11.87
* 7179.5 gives 12.61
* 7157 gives 12.58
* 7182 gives 11.95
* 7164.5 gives 13.06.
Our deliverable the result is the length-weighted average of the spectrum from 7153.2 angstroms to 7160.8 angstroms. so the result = 12.4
